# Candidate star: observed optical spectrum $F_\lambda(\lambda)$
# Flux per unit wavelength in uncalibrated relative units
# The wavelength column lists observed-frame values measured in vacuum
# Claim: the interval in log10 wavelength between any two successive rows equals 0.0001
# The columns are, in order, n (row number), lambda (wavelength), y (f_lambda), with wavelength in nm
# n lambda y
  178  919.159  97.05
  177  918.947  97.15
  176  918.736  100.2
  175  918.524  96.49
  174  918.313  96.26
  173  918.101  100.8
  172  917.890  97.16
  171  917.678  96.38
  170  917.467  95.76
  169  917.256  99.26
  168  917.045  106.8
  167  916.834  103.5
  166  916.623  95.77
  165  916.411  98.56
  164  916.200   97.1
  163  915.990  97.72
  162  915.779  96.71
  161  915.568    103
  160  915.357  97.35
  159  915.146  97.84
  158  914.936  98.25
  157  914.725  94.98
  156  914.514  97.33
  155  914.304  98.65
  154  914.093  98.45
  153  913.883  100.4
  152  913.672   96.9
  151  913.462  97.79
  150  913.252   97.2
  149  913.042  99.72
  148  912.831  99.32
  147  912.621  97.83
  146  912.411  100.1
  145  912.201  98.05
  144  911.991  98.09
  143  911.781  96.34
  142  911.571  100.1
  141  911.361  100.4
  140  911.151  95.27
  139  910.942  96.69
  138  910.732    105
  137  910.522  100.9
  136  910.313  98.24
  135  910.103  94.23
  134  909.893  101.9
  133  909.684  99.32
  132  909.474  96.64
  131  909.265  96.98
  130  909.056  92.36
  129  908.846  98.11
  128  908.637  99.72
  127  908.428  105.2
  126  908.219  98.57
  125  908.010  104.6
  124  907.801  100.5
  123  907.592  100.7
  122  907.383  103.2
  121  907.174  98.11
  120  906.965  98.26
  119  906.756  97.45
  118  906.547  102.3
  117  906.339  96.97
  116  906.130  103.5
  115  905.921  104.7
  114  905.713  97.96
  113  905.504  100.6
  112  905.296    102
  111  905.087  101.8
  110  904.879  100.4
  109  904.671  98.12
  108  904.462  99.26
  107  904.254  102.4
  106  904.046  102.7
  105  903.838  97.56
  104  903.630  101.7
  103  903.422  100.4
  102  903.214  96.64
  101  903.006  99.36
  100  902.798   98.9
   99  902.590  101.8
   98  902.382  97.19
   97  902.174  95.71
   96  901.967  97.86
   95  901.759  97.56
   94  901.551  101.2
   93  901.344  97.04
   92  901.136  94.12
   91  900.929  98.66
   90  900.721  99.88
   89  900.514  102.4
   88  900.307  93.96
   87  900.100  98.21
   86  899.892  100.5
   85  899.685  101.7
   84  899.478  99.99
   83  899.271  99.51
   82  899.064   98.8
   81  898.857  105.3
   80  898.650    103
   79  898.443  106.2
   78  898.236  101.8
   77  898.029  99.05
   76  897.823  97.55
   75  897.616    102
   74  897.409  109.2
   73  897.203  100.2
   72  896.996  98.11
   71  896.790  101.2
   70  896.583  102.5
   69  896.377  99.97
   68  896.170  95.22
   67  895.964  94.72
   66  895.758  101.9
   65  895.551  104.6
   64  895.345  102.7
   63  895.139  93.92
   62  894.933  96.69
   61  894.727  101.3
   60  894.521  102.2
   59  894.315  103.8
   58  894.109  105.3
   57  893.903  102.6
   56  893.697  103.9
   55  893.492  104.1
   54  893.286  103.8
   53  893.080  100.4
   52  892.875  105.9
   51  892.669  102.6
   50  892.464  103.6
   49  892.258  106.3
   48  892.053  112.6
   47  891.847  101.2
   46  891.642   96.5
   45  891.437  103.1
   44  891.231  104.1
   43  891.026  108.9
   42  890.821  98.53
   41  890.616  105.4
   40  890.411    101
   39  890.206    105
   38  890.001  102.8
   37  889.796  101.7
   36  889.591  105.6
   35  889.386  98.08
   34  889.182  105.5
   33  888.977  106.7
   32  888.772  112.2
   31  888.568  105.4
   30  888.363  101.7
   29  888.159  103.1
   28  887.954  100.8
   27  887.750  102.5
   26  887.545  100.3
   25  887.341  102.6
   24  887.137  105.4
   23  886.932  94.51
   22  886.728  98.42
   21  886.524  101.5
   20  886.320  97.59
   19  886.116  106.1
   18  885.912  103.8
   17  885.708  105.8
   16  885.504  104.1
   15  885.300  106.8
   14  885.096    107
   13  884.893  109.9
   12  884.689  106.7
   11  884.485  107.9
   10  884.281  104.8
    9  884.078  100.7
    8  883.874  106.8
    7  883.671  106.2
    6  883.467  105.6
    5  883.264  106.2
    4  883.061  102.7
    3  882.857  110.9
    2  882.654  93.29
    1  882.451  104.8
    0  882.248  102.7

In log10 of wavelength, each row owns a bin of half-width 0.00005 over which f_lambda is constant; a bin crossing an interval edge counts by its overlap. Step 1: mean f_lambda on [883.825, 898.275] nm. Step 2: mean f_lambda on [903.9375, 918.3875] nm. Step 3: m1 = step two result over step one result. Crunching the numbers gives 0.96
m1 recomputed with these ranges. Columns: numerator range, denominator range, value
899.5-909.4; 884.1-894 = 0.96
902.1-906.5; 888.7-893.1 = 0.96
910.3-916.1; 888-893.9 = 0.95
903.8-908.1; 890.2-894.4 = 0.97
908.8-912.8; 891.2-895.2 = 0.96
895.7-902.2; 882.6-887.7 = 0.96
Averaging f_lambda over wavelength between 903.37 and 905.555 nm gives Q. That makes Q 101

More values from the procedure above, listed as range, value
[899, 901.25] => 98.9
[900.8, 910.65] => 99.4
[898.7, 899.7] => 101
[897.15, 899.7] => 102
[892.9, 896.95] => 101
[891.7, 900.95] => 102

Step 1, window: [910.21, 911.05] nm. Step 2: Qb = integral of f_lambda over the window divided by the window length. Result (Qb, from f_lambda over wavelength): 100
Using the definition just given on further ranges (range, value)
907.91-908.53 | 103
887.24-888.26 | 102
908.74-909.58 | 96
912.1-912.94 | 98.8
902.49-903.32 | 99.1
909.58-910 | 101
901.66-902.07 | 97.6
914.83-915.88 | 98.6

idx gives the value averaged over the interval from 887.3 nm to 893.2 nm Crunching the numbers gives 104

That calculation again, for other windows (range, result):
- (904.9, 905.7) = 101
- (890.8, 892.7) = 104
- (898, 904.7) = 99.7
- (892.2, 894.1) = 104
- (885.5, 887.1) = 101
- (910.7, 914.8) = 98.3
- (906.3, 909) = 100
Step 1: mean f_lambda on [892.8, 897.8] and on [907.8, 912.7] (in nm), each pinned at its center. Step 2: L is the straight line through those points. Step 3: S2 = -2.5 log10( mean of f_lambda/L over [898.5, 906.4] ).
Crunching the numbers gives 0.01 mag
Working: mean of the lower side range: 101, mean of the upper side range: 98.9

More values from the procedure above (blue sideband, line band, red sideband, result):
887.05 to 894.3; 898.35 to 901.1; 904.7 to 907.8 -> 0.01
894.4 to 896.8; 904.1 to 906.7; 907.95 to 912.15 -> -0.02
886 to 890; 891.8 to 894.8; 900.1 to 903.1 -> -0.03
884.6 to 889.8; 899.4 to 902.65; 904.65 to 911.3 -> 0.03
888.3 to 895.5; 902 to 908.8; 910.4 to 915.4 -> 0.00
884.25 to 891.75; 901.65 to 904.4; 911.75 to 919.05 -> 0.02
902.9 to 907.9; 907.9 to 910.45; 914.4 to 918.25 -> 0.01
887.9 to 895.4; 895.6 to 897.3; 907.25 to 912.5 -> 0.03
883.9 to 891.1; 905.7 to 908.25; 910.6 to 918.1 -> -0.01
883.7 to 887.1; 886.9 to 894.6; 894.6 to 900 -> -0.01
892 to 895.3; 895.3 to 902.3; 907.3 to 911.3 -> 0.02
